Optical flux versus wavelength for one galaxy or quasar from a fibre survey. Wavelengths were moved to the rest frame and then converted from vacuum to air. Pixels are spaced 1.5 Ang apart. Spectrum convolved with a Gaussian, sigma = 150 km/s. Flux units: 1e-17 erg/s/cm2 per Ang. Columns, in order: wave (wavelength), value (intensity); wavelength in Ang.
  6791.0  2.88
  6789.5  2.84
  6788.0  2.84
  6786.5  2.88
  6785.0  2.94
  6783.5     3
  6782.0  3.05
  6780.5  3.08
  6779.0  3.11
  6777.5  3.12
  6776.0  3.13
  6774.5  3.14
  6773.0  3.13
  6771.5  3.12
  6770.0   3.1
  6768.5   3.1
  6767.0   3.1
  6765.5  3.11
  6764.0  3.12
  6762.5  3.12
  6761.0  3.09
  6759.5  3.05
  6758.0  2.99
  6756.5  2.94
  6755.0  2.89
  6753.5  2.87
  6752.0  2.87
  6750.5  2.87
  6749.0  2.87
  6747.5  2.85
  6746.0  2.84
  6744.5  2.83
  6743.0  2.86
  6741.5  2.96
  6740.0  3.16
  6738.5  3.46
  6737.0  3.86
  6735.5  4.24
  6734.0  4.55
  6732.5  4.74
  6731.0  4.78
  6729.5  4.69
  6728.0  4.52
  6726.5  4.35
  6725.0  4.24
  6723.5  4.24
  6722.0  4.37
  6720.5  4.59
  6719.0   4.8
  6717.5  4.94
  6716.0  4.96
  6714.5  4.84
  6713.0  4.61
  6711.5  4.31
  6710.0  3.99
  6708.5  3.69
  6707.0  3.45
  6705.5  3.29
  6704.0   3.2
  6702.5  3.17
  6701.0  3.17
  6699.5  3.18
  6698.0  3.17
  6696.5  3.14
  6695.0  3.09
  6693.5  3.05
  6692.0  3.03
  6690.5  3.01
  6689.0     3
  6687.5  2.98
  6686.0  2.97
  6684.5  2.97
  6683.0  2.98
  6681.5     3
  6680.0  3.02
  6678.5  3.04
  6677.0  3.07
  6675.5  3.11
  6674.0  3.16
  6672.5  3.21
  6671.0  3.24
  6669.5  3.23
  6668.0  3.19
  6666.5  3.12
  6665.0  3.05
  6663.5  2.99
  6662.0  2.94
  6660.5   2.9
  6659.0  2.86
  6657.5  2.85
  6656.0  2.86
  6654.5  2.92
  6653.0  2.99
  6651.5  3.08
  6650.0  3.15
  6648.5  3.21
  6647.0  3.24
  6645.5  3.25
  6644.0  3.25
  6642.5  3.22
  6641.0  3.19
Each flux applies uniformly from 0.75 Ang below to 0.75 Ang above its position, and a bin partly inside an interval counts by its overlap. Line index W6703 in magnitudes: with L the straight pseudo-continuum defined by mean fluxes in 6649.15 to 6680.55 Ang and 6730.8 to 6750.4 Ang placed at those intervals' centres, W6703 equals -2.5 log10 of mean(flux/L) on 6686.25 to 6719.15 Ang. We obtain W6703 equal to -0.11 mag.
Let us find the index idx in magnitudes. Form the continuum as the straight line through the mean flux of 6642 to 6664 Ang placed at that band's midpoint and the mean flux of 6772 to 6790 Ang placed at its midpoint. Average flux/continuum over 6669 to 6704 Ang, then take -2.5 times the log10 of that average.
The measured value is -0.02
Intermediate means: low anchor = 3.05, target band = 3.09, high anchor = 3.03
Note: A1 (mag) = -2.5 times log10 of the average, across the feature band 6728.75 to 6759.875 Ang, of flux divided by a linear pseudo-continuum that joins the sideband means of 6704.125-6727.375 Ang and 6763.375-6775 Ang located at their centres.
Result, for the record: 0.09 mag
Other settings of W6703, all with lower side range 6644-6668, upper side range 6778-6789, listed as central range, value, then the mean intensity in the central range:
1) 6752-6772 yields -0.02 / 3.04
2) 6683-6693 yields 0.01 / 2.99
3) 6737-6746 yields -0.04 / 3.1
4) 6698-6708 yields -0.08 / 3.25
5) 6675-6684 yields 0.00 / 3.03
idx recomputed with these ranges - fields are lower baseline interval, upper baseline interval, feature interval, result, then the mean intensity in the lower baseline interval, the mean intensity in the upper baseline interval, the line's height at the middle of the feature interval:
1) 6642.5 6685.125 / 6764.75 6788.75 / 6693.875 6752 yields -0.23 mag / 3.07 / 3.06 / 3.06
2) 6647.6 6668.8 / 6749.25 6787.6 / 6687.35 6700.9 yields -0.02 mag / 3.01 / 3.03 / 3.02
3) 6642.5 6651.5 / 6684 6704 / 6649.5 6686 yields 0.04 mag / 3.21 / 3.08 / 3.15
